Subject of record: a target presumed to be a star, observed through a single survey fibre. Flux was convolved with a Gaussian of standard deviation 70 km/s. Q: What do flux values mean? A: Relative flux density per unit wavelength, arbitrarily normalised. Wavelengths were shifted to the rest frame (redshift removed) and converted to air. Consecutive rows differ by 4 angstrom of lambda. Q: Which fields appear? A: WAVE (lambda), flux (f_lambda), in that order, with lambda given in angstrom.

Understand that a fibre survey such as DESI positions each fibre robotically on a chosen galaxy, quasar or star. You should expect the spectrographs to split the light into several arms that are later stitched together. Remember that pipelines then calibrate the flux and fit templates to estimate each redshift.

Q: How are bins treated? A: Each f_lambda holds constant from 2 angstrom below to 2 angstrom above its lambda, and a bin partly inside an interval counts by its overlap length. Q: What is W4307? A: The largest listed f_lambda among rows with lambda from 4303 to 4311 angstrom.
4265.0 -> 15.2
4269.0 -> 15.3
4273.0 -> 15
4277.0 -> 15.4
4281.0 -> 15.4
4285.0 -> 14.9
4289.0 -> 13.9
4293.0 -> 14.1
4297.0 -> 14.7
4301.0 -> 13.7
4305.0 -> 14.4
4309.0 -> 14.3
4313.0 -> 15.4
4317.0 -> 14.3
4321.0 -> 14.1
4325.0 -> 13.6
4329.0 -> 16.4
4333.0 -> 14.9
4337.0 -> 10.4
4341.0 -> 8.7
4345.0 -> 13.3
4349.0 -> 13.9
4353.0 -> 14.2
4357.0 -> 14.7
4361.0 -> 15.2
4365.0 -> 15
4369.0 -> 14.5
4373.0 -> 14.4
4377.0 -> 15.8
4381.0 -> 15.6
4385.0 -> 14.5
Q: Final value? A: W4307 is 14.4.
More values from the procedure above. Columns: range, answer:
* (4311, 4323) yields 15.4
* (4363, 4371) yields 15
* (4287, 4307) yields 14.7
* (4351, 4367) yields 15.2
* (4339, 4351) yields 13.9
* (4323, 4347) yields 16.4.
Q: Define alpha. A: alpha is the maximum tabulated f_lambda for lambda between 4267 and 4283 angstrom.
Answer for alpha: 15.4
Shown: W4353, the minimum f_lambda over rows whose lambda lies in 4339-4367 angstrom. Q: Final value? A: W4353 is 8.7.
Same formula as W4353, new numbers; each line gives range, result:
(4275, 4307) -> 13.7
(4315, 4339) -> 10.4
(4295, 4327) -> 13.6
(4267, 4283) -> 15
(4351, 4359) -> 14.2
